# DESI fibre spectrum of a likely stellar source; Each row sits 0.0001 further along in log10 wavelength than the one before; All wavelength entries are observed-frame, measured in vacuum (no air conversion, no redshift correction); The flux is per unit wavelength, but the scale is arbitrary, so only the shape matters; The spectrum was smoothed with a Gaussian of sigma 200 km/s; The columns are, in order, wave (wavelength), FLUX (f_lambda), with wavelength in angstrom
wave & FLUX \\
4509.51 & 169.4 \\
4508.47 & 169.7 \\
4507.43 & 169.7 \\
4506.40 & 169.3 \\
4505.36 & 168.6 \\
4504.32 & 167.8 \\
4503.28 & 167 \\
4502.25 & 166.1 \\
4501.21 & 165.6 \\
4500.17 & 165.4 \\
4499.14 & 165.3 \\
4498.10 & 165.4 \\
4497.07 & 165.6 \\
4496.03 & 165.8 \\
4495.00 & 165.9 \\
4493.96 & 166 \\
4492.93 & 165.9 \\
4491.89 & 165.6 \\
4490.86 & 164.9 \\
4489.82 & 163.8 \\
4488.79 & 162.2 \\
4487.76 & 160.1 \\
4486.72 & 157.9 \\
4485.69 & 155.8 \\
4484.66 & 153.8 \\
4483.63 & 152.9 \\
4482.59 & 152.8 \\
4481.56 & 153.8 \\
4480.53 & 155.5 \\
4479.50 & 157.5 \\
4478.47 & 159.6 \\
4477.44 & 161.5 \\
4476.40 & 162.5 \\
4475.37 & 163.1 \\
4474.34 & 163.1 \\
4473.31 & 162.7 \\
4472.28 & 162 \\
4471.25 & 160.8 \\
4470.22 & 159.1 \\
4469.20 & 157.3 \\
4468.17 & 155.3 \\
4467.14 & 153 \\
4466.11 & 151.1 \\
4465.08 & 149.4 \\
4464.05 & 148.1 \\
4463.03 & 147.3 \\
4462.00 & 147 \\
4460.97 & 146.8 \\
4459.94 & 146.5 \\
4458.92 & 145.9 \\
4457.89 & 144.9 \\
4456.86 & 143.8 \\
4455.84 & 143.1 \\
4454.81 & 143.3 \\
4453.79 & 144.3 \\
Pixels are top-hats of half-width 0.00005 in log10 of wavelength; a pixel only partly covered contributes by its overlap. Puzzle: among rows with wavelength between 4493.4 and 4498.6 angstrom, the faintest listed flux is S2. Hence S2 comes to 165.4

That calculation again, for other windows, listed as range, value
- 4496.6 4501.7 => 165.3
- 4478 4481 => 155.5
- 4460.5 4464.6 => 146.8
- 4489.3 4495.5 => 163.8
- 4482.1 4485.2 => 152.8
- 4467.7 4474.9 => 155.3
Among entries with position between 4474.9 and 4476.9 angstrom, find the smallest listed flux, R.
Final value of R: 162.5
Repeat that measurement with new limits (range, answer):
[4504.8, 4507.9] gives 168.6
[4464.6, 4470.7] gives 149.4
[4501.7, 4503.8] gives 166.1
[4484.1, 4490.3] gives 153.8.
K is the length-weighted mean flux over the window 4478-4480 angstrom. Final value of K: 159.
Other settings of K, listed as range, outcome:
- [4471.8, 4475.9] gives 163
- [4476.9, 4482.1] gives 158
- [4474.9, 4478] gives 162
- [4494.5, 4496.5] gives 166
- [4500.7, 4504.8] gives 167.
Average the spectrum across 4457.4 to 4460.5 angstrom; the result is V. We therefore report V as 146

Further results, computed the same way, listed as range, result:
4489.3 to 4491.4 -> 165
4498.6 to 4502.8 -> 166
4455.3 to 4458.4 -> 144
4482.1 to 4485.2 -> 153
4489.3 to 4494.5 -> 165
